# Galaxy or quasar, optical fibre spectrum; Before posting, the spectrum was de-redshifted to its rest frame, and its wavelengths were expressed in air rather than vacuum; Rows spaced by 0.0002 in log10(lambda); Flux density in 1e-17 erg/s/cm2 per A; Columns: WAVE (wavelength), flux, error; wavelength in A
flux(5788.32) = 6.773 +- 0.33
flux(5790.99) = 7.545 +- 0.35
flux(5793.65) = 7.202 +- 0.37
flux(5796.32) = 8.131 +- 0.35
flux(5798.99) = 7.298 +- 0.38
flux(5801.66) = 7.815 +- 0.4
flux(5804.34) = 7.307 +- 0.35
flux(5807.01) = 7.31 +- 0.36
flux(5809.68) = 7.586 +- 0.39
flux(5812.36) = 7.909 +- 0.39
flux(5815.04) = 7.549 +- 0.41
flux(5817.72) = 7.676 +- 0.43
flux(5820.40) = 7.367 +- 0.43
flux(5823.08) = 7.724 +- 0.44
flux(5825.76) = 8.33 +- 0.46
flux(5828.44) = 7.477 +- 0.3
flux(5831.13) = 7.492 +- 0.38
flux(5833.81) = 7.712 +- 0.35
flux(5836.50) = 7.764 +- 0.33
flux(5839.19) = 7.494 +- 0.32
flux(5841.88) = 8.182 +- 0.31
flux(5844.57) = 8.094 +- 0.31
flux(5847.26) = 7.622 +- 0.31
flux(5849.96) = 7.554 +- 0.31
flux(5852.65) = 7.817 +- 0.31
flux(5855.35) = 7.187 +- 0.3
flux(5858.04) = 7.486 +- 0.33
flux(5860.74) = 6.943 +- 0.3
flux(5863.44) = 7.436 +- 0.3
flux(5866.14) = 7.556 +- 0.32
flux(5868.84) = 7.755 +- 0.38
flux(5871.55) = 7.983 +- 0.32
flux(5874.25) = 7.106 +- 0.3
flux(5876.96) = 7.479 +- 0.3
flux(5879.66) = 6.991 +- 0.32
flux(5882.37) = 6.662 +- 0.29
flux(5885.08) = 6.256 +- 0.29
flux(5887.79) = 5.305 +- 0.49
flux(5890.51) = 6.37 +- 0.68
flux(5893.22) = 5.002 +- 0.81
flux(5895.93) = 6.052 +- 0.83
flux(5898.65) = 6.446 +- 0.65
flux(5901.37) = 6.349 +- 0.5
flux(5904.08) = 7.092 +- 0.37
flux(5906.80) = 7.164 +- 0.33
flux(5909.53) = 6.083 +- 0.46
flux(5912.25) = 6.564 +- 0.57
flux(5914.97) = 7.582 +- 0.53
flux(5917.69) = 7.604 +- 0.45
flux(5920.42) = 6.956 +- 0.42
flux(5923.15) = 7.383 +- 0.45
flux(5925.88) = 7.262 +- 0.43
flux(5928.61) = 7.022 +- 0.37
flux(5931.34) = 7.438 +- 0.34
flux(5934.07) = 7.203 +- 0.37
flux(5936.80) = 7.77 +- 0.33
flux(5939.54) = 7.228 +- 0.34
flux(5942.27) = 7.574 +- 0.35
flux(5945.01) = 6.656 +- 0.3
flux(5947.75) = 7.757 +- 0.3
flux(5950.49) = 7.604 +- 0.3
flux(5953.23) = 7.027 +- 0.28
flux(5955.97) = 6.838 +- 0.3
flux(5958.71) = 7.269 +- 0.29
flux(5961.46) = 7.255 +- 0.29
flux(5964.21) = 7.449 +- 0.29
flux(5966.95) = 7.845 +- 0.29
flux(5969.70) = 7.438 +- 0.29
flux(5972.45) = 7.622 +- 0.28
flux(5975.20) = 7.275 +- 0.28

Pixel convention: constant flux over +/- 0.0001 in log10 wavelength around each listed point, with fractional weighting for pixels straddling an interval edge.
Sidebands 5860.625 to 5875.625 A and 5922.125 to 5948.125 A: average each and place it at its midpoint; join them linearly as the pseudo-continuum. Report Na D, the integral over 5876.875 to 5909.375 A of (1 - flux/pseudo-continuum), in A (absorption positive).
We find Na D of 4.6 A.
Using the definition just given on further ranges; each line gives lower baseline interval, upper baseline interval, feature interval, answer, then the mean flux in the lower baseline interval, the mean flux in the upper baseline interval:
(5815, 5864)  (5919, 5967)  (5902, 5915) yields 1.1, 7.63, 7.29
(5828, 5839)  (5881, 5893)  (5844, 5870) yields -2.3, 7.61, 6.04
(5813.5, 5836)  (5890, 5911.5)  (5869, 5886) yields -1.0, 7.67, 6.33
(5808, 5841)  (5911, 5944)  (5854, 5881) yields 0.4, 7.68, 7.3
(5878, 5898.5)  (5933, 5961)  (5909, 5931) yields -1.1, 6.13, 7.29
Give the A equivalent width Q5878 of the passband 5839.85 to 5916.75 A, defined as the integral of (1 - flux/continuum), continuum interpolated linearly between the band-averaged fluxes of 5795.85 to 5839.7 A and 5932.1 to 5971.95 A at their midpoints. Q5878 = 5.2 A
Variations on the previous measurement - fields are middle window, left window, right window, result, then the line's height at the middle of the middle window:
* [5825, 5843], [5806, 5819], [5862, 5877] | -0.4 A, 7.59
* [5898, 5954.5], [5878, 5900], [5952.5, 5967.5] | -3.4 A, 6.74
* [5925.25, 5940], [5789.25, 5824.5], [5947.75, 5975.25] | 0.2 A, 7.42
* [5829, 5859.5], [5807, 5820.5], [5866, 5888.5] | -1.4 A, 7.33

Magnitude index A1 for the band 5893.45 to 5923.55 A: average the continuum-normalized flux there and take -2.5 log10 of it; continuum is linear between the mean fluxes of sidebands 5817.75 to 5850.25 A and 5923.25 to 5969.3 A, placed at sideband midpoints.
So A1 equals 0.108 mag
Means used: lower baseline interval 7.74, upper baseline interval 7.33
